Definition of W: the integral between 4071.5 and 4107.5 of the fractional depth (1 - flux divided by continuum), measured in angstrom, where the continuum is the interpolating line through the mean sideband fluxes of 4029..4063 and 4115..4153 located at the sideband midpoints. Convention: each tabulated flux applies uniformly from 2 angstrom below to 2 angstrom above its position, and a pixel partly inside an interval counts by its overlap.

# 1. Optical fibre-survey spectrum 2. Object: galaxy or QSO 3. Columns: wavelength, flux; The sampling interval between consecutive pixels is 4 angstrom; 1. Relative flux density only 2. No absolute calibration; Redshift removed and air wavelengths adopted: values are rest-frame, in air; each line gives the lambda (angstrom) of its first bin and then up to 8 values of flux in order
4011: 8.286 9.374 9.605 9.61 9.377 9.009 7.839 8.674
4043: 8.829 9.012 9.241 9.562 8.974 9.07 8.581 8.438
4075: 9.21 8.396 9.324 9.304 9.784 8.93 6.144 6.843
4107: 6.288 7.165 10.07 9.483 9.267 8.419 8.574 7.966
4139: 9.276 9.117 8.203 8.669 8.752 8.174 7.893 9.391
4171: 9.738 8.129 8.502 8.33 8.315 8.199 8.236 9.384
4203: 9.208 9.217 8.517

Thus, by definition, 2.2 angstrom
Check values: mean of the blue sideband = 8.9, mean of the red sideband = 8.84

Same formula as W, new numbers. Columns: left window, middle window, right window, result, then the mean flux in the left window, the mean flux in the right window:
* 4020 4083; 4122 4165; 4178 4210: 1.0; 8.95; 8.67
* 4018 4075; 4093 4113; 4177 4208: 4.0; 8.98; 8.66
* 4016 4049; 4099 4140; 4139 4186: 2.6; 9.01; 8.65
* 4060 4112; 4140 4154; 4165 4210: -0.2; 8.3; 8.78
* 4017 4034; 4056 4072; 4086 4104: -0.2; 9.31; 8.22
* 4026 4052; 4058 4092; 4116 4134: -0.4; 8.82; 8.94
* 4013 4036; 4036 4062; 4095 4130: -0.4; 9.19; 8.03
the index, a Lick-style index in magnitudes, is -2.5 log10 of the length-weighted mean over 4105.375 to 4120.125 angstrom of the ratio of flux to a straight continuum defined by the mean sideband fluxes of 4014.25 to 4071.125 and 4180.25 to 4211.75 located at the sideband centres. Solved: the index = 0.081 mag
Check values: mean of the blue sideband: 9.02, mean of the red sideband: 8.68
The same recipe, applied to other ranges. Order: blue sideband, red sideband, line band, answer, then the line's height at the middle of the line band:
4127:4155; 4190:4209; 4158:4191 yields 0.03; 8.77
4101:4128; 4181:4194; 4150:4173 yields -0.07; 8.25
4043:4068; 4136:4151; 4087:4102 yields 0.08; 8.94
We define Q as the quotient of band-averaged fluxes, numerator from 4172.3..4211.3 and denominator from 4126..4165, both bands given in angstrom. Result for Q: 1.0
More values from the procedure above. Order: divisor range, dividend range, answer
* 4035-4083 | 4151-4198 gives 0.96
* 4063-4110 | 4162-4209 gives 1.05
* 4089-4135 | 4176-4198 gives 1.01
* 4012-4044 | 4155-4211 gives 0.96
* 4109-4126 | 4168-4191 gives 0.96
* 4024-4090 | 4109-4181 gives 0.97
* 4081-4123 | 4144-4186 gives 1.02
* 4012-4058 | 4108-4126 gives 0.97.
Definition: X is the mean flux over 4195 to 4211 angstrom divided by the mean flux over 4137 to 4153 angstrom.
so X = 1.0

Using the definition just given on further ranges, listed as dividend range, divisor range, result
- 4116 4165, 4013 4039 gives 0.95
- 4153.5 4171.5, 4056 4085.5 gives 0.98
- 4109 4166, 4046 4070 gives 0.96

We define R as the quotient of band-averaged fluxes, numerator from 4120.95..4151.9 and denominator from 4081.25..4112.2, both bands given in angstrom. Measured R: 1.1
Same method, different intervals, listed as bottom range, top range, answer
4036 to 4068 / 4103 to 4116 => 0.84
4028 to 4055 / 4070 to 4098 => 1.01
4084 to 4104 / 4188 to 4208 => 1.06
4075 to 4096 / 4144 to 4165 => 0.91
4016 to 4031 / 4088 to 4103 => 0.86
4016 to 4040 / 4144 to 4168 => 0.94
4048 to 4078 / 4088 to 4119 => 0.89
